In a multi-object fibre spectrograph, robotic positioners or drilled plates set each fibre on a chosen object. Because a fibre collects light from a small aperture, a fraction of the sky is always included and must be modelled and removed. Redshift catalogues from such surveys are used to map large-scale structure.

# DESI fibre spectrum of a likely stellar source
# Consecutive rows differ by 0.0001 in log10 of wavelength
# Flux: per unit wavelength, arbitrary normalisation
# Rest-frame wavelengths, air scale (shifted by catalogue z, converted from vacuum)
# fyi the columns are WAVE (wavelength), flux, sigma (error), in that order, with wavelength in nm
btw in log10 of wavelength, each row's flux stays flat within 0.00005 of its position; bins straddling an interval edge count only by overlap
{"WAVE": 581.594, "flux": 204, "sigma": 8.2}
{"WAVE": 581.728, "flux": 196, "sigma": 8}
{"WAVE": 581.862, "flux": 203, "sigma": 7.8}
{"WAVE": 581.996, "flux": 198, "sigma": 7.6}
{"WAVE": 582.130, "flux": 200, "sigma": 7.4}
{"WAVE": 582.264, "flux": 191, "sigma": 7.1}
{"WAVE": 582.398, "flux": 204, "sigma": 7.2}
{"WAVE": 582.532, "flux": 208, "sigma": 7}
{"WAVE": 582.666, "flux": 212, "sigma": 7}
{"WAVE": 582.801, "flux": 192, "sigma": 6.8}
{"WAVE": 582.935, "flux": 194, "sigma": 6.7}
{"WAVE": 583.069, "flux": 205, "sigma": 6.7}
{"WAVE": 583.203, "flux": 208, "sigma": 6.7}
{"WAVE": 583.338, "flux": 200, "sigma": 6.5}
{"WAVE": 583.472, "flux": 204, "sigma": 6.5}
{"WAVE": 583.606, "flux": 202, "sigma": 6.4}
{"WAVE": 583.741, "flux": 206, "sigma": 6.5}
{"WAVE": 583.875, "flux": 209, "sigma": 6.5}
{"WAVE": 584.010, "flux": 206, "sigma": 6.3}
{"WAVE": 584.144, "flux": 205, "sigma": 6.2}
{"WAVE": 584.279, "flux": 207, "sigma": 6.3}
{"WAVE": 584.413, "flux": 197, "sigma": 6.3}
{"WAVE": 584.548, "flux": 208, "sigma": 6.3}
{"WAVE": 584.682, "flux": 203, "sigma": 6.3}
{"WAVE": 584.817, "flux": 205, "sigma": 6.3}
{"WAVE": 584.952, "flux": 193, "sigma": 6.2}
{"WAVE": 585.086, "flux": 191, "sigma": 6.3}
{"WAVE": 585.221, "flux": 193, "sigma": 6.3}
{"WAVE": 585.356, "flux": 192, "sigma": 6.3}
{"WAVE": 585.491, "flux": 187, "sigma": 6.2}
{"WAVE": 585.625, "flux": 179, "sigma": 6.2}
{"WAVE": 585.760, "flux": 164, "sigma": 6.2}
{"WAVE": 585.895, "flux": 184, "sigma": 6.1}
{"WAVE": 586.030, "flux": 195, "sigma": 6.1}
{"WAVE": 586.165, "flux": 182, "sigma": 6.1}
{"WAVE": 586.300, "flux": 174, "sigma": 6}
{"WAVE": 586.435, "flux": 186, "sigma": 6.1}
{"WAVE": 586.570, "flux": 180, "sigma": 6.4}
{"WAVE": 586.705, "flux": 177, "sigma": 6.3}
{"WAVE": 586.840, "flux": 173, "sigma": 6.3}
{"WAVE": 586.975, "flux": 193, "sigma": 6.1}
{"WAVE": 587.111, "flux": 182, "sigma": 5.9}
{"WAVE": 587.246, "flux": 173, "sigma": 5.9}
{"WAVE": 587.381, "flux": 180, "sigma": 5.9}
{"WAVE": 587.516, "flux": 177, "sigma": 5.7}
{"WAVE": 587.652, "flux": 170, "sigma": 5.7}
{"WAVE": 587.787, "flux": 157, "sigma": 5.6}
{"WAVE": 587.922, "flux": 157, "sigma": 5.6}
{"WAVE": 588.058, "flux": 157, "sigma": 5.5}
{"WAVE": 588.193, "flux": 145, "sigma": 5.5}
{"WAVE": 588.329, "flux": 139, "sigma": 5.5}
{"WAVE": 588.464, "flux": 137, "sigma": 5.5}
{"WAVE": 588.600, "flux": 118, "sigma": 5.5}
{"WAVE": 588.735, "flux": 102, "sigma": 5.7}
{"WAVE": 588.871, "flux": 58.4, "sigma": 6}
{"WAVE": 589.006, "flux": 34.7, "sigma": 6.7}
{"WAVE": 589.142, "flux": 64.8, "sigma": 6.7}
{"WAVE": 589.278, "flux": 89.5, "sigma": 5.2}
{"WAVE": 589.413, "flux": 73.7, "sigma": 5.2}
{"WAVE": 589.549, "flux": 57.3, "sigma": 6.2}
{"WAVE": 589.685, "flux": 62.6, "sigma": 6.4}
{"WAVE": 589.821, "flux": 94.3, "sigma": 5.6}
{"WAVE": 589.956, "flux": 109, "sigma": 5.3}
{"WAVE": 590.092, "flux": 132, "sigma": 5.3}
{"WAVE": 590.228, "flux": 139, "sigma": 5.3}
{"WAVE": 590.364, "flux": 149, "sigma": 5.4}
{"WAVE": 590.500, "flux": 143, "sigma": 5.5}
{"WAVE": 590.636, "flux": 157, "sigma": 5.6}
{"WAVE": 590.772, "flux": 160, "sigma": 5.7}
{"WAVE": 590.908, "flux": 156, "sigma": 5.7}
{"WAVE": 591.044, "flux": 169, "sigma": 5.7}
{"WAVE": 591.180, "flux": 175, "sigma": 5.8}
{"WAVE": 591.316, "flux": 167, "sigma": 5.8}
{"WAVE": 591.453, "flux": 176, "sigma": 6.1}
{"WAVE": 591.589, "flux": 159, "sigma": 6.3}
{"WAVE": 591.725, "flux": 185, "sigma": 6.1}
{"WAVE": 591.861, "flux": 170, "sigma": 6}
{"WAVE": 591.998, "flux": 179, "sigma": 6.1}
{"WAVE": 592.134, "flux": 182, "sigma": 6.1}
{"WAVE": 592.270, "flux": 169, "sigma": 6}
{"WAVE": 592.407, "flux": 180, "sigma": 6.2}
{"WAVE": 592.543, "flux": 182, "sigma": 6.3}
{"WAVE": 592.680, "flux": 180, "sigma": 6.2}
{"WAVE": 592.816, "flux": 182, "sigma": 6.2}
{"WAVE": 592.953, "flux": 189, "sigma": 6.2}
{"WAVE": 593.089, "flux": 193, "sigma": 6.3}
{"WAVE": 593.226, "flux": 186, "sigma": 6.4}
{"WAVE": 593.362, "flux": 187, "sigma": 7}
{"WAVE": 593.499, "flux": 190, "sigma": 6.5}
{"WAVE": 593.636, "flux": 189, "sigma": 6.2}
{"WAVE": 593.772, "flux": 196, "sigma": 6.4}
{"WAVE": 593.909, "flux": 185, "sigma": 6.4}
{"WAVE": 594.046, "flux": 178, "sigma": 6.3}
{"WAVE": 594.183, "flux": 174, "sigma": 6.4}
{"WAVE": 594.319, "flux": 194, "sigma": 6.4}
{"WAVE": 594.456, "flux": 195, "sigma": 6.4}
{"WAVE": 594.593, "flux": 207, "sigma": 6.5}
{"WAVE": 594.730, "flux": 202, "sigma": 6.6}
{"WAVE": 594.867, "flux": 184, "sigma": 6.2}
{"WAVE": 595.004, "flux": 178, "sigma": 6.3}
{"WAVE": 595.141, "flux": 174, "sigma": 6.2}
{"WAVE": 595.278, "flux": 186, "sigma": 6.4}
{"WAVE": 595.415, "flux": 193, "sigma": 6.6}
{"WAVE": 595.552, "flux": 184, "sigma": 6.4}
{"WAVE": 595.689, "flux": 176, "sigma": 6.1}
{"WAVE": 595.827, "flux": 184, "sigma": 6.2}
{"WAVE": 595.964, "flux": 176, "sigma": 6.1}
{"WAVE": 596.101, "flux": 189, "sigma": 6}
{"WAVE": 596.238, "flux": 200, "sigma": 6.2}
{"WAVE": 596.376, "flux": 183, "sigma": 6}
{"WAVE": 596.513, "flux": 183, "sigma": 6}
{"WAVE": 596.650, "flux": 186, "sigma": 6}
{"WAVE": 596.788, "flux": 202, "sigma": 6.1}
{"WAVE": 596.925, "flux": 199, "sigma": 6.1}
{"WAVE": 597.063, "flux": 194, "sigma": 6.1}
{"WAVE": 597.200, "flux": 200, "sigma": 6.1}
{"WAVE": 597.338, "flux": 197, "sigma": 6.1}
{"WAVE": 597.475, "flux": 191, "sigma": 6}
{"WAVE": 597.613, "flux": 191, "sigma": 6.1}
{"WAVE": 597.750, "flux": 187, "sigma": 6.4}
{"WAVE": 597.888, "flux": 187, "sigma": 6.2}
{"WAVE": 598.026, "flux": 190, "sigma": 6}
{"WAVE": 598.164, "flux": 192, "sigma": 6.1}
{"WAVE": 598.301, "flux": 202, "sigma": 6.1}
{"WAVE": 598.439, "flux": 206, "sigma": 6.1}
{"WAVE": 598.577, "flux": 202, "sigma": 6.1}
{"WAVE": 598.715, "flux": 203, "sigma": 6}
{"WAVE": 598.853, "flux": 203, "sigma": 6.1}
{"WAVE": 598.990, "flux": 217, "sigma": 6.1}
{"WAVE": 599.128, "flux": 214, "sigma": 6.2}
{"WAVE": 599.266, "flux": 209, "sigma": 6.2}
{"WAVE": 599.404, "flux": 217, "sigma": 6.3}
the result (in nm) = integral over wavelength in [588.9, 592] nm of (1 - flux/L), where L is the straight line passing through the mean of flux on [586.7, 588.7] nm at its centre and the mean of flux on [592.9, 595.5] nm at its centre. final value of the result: 0.804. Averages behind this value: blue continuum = 161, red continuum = 188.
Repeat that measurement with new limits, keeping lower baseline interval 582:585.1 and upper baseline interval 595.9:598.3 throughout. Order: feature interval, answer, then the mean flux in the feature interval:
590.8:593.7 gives 0.26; 178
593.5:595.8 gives 0.07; 187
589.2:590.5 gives 0.62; 103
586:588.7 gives 0.45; 166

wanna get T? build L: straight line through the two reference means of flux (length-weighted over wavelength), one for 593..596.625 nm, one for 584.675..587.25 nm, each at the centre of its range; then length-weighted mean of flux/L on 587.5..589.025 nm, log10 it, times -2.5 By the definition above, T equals 0.38 mag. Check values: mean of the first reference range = 185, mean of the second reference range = 187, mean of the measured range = 131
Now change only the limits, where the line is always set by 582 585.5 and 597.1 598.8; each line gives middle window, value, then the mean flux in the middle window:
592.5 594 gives 0.058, 187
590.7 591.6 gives 0.190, 166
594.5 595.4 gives 0.044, 189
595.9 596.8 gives 0.049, 188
